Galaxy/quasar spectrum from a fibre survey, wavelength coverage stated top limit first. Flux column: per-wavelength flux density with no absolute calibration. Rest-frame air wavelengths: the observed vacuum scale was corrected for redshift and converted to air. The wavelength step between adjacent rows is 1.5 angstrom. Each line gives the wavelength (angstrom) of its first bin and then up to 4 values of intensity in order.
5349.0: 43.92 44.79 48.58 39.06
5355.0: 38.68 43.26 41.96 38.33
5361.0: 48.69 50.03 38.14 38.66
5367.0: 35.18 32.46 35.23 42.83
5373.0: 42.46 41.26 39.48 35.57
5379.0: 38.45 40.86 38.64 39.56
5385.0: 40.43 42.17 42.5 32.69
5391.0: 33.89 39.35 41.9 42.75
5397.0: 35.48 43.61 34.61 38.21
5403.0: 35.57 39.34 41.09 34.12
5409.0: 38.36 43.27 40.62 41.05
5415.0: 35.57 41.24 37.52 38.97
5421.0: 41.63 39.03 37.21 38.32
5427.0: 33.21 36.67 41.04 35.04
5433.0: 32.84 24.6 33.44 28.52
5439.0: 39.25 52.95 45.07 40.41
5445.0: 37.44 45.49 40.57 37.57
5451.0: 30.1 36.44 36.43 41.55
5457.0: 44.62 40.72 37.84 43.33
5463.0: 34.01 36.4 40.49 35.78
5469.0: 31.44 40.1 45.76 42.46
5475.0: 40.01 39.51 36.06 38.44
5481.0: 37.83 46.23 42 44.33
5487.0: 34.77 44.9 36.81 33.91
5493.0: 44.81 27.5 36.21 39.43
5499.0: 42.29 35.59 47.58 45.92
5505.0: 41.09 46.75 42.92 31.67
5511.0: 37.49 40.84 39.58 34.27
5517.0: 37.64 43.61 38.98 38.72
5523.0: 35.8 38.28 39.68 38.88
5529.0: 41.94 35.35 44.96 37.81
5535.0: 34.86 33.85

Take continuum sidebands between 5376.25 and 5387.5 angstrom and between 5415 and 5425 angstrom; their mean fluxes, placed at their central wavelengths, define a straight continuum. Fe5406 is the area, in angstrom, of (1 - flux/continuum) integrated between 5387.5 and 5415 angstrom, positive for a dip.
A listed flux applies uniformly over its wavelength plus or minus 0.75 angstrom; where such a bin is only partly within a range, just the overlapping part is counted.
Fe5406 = 0.4 angstrom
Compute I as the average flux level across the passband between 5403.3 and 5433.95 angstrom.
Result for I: 38.2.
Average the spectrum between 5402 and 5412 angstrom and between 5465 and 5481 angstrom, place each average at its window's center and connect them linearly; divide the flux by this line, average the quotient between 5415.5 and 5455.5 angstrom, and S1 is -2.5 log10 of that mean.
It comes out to 0.029 mag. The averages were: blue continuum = 38.8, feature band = 37.8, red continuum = 38.9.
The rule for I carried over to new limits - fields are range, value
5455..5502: 39.3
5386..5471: 38.3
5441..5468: 39.3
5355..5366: 42.5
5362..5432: 38.8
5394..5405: 38.7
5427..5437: 33.7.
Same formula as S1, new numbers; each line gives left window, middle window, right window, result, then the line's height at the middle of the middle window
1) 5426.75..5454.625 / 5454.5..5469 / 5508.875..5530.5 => -0.039 mag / 37.6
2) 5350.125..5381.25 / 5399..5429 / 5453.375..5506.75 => 0.053 mag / 40.2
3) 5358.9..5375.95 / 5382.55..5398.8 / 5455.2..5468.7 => 0.017 mag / 40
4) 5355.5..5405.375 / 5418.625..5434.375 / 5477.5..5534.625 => 0.074 mag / 39.5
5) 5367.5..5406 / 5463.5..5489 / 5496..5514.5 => 0.016 mag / 40.3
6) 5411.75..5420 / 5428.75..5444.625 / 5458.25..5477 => 0.050 mag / 39.1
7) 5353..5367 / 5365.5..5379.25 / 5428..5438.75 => 0.057 mag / 40.2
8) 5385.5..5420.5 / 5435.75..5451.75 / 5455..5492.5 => -0.001 mag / 39.3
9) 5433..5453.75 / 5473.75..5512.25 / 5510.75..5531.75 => -0.040 mag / 38.4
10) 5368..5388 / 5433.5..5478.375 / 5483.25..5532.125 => 0.023 mag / 39.4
